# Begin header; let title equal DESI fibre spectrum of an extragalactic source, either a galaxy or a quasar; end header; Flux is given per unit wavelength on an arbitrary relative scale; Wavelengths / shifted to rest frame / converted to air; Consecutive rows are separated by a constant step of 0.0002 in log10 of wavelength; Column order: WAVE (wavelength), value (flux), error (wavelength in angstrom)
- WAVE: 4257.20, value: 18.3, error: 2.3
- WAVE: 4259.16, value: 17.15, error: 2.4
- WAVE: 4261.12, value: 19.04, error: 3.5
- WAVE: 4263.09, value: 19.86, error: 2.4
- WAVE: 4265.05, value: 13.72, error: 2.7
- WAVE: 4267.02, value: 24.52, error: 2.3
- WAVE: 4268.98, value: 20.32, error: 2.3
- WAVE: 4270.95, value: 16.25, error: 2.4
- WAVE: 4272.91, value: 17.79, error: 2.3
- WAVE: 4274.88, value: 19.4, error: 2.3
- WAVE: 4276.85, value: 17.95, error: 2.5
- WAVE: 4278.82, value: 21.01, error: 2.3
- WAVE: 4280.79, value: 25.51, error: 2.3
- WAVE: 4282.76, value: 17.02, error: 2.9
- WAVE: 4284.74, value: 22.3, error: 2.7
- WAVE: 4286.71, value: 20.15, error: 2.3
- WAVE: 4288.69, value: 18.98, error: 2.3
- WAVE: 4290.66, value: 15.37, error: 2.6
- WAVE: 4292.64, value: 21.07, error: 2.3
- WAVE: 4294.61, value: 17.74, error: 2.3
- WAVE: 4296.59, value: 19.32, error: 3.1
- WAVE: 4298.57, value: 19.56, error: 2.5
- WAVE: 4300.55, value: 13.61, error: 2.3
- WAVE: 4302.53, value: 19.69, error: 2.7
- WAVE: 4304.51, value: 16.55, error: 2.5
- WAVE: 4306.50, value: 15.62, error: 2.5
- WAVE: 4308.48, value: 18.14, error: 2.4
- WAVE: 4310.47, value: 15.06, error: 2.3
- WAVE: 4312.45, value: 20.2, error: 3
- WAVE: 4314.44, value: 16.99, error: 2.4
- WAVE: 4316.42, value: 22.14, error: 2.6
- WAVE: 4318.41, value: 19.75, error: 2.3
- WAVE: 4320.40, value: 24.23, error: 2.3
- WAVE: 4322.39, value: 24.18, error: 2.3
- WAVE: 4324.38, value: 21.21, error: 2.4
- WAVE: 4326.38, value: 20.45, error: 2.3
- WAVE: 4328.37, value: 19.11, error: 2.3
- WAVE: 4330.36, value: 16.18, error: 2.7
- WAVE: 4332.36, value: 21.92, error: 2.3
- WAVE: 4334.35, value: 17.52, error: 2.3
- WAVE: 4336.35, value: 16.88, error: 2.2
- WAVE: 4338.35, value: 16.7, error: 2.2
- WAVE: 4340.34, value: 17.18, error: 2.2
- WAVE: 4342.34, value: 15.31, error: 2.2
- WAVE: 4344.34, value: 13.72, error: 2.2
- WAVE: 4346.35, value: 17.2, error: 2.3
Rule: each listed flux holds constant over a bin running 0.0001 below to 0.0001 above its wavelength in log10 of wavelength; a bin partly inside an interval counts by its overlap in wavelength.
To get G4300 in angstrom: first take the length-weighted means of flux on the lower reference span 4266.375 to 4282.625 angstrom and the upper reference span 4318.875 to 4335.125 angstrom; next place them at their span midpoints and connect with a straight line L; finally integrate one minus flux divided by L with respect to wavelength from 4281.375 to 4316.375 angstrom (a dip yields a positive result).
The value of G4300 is 3.54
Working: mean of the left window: 20.1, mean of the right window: 20.6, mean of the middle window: 18.3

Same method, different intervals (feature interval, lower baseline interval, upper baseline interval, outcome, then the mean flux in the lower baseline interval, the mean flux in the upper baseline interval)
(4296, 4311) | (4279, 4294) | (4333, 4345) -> 1.3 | 20.1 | 16.5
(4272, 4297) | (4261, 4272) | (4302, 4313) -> -1.8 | 18.9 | 17.3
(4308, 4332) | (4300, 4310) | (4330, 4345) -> -4.3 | 16.8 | 17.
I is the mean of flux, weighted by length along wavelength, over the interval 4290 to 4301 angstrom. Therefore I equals 18.1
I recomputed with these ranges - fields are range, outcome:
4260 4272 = 18.9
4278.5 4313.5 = 18.7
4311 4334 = 20.4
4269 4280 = 18.8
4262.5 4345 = 18.8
